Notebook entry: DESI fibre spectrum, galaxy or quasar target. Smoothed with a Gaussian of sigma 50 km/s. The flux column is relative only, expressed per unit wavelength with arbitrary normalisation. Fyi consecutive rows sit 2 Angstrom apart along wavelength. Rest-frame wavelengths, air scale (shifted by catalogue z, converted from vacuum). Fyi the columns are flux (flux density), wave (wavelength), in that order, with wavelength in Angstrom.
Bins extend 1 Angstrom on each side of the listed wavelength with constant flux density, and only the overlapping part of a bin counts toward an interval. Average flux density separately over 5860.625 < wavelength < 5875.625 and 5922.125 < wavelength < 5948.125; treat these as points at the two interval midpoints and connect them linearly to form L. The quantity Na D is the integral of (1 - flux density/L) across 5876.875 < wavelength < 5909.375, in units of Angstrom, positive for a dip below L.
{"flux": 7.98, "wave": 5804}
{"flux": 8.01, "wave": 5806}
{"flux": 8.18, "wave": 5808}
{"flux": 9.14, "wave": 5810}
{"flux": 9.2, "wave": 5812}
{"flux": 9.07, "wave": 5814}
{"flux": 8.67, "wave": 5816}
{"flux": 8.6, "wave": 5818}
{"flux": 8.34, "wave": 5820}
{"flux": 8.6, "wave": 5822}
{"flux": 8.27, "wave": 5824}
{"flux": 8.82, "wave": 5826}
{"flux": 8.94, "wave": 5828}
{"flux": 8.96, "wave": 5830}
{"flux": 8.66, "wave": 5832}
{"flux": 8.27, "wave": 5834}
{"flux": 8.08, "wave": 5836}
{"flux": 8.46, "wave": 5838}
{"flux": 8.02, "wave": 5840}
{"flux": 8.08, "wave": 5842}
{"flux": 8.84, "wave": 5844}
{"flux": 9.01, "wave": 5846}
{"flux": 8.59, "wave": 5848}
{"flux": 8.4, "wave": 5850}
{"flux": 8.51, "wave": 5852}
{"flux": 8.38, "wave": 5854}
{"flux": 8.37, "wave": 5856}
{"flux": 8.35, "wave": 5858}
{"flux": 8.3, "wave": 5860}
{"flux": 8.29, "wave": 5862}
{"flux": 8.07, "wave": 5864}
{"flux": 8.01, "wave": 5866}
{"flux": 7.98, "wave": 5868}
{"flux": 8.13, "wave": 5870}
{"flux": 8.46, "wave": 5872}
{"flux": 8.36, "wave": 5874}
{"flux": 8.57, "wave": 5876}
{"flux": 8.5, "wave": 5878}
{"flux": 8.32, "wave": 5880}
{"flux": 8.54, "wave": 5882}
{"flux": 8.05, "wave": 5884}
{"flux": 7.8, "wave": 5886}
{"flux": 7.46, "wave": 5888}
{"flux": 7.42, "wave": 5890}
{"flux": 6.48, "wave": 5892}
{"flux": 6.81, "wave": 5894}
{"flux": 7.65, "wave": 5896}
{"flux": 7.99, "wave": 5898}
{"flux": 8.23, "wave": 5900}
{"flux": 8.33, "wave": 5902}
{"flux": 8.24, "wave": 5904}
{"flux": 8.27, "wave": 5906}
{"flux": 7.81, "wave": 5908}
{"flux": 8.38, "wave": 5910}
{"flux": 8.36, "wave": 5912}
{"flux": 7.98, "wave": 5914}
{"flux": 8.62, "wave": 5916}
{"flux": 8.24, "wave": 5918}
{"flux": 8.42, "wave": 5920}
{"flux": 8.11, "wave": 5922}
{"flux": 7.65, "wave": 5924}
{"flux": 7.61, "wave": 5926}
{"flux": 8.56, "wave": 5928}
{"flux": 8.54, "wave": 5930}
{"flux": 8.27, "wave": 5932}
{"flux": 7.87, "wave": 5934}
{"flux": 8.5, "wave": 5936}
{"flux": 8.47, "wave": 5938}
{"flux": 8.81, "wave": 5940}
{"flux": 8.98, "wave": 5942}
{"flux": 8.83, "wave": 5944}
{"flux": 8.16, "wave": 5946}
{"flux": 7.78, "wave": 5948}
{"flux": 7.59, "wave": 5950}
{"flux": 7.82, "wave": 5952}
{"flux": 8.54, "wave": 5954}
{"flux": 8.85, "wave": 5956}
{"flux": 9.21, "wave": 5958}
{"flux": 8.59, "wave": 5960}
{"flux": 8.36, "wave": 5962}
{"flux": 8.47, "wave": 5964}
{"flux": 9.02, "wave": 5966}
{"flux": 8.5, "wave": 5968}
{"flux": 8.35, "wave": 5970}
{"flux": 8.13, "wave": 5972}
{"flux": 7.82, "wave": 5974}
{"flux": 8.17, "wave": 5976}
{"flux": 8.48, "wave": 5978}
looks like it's 1.5 Angstrom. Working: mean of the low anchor 8.2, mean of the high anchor 8.32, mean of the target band 7.88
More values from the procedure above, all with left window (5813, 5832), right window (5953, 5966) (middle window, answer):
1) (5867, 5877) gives 0.5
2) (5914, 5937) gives 1.3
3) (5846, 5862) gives 0.5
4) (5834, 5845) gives 0.5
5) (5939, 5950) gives 0.3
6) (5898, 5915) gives 1.0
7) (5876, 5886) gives 0.4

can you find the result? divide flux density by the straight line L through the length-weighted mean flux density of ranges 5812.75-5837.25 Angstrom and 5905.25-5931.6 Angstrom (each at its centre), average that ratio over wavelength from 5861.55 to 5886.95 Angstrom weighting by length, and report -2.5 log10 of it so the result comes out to 0.02 mag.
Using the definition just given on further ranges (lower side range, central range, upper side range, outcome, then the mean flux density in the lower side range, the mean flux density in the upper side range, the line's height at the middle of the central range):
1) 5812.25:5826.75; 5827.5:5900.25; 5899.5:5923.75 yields 0.034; 8.65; 8.23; 8.45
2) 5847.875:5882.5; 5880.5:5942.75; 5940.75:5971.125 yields 0.043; 8.33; 8.47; 8.4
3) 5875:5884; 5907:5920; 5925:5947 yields 0.023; 8.43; 8.42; 8.42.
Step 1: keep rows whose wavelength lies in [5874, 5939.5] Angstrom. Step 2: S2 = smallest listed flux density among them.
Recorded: 6.48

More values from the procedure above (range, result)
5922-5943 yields 7.61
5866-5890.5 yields 7.42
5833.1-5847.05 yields 8.02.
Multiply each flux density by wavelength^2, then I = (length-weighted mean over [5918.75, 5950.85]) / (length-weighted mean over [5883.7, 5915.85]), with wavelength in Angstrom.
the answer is 1.1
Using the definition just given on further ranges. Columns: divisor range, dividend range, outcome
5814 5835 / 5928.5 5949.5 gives 1.01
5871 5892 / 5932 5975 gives 1.07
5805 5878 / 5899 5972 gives 1.02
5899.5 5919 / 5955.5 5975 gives 1.05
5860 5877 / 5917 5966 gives 1.04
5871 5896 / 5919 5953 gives 1.06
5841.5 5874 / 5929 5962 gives 1.04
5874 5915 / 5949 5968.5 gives 1.09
